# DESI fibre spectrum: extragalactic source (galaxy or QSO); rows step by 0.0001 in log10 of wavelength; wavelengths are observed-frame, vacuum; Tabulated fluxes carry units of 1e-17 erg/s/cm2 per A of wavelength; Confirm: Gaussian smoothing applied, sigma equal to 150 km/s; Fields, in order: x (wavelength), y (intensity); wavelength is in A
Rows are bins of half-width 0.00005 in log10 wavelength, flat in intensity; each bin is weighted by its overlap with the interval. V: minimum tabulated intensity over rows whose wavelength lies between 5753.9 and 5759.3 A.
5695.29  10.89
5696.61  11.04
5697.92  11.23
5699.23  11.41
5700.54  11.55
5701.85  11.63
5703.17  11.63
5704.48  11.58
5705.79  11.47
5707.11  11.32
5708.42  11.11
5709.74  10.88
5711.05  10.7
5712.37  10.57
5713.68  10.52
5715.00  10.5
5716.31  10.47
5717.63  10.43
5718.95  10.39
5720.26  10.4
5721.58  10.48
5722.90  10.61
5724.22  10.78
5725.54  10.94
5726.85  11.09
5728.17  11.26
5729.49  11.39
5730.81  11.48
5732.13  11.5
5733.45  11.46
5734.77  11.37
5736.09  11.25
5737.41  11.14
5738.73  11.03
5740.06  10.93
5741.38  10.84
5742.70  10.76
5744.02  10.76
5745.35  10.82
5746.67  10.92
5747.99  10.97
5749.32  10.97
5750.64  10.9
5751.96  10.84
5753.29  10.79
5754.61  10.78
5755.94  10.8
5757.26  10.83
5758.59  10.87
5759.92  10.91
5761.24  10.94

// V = 10.78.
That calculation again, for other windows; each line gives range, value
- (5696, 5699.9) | 11.04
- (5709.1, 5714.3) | 10.52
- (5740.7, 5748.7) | 10.76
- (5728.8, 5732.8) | 11.39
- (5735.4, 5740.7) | 10.93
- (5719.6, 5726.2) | 10.4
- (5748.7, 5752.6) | 10.84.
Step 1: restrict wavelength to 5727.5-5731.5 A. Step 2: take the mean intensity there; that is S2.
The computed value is 11.4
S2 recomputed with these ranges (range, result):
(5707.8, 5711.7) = 10.9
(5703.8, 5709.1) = 11.4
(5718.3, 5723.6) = 10.5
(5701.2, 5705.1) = 11.6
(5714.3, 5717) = 10.5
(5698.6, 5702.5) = 11.5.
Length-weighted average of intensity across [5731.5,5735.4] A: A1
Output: 11.4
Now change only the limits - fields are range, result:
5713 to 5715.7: 10.5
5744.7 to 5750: 10.9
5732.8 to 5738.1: 11.3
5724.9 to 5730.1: 11.2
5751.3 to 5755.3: 10.8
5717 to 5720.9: 10.4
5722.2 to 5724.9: 10.7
